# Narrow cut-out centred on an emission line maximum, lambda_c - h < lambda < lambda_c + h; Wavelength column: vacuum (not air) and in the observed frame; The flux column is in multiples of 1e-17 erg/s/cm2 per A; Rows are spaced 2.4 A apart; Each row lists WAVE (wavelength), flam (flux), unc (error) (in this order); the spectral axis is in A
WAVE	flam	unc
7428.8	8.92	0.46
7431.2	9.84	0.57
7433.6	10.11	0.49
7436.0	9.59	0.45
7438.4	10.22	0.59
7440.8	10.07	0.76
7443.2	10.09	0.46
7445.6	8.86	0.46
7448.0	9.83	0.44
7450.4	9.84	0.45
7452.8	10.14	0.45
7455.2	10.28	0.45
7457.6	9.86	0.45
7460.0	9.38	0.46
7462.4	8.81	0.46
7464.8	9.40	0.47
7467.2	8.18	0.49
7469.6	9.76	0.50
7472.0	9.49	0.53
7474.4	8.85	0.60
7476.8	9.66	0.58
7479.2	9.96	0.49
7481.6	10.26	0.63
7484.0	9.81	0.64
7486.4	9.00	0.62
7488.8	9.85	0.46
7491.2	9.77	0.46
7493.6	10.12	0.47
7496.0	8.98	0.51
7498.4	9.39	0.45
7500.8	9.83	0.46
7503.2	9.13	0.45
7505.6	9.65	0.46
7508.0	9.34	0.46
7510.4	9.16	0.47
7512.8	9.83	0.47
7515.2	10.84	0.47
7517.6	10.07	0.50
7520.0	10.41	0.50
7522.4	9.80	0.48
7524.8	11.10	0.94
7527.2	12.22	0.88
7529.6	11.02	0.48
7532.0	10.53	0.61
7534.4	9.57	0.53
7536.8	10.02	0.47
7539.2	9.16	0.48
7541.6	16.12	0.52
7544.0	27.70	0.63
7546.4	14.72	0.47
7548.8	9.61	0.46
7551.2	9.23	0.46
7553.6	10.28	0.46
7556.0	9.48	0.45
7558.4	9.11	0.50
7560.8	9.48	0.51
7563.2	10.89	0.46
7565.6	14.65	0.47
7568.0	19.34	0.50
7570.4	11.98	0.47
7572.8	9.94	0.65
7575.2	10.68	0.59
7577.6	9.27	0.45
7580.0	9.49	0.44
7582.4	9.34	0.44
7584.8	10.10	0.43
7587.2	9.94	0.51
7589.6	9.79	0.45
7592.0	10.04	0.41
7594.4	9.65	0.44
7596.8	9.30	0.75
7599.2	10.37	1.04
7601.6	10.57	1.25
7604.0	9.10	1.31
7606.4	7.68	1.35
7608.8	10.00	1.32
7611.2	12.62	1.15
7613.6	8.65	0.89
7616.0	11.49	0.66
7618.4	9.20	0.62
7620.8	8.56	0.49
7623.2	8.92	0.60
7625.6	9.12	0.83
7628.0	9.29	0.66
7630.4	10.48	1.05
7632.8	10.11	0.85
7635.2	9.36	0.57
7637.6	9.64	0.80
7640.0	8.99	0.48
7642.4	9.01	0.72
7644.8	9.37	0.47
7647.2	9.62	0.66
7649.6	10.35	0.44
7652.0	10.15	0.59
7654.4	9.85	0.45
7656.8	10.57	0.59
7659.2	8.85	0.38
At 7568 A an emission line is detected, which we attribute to [N II] 6583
